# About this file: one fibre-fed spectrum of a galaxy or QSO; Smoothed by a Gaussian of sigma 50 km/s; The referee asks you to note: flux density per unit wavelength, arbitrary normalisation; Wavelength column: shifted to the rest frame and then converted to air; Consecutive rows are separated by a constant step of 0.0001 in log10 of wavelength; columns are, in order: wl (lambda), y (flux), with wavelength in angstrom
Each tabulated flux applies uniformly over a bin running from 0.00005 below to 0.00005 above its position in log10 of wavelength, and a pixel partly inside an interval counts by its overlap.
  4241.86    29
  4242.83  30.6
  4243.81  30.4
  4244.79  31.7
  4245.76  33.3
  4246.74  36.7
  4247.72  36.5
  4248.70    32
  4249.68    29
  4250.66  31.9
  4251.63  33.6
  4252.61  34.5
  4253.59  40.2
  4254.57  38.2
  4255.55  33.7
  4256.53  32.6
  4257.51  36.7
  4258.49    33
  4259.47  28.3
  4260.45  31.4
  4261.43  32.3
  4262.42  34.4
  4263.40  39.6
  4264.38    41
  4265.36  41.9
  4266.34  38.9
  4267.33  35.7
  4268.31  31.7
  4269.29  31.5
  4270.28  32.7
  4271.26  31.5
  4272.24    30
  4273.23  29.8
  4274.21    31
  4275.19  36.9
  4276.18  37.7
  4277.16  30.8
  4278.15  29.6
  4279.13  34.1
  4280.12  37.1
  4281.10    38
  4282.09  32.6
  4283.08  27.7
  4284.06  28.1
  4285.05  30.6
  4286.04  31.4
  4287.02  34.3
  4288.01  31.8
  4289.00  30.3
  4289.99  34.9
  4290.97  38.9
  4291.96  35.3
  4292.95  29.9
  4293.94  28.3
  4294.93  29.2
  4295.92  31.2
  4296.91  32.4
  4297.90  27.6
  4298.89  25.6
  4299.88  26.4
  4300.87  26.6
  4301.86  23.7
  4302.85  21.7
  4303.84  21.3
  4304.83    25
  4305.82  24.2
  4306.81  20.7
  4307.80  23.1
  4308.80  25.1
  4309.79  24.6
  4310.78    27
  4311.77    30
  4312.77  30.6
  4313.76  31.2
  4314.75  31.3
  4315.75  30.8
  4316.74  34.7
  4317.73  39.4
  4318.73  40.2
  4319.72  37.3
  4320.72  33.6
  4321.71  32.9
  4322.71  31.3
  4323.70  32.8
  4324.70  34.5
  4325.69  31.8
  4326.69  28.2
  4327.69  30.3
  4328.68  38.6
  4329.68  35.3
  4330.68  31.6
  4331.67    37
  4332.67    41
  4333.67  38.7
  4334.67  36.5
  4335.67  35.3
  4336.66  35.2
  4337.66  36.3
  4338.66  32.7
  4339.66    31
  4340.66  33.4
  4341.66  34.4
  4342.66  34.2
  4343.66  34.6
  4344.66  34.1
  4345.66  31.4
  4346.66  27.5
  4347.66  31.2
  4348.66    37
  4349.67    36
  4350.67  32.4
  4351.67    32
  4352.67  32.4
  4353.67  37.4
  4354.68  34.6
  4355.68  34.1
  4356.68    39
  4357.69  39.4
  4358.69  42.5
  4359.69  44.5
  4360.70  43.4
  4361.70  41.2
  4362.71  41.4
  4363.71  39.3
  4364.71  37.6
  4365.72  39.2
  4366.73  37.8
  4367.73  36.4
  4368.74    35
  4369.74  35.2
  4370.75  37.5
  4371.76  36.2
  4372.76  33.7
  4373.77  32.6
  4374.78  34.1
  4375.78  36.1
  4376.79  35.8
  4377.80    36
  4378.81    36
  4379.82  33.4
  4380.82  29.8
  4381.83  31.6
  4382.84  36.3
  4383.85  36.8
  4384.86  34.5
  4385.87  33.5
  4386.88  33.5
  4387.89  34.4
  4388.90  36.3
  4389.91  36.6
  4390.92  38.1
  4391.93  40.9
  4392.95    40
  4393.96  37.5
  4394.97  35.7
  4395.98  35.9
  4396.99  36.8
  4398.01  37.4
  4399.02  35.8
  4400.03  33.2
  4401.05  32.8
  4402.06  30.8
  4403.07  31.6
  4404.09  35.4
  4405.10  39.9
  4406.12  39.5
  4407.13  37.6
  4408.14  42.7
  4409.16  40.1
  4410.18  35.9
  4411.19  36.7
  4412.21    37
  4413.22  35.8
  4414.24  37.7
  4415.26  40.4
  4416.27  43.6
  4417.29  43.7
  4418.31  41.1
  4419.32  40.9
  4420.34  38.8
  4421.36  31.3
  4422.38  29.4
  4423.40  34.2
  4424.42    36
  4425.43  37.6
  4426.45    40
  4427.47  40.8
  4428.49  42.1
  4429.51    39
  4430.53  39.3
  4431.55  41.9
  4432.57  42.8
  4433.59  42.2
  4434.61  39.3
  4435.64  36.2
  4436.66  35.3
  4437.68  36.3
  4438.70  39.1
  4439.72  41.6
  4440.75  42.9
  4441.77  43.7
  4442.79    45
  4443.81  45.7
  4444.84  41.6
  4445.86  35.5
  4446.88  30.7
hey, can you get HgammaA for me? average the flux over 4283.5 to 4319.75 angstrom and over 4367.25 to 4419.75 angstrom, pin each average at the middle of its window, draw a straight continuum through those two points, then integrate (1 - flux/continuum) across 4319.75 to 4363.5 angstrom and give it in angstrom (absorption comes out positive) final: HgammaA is -3.6 angstrom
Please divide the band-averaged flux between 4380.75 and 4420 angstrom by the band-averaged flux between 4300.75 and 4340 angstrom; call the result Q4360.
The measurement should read 1.2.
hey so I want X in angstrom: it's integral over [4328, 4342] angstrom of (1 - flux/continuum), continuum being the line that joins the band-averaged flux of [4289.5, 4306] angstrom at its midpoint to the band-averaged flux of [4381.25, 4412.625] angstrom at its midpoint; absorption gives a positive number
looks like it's -1.8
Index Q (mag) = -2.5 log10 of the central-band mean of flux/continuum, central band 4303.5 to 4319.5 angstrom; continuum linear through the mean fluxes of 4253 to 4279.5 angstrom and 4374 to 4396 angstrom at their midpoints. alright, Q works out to 0.20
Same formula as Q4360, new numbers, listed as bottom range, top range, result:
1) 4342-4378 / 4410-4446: 1.08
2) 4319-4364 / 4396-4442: 1.08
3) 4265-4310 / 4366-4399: 1.17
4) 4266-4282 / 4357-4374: 1.15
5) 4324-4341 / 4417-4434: 1.12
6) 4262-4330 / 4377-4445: 1.19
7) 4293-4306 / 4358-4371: 1.48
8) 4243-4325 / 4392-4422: 1.17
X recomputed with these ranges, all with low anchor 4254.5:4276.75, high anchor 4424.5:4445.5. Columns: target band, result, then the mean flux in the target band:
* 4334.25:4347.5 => 1.3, 33.5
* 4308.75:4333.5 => 2.2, 33.1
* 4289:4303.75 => 2.6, 29.2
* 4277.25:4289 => 0.9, 32.1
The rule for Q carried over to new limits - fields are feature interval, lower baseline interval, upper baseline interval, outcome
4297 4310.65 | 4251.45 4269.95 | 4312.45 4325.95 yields 0.358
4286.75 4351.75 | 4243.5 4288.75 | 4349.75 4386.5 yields 0.112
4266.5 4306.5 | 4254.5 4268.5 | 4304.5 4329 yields 0.088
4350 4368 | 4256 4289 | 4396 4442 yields -0.055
